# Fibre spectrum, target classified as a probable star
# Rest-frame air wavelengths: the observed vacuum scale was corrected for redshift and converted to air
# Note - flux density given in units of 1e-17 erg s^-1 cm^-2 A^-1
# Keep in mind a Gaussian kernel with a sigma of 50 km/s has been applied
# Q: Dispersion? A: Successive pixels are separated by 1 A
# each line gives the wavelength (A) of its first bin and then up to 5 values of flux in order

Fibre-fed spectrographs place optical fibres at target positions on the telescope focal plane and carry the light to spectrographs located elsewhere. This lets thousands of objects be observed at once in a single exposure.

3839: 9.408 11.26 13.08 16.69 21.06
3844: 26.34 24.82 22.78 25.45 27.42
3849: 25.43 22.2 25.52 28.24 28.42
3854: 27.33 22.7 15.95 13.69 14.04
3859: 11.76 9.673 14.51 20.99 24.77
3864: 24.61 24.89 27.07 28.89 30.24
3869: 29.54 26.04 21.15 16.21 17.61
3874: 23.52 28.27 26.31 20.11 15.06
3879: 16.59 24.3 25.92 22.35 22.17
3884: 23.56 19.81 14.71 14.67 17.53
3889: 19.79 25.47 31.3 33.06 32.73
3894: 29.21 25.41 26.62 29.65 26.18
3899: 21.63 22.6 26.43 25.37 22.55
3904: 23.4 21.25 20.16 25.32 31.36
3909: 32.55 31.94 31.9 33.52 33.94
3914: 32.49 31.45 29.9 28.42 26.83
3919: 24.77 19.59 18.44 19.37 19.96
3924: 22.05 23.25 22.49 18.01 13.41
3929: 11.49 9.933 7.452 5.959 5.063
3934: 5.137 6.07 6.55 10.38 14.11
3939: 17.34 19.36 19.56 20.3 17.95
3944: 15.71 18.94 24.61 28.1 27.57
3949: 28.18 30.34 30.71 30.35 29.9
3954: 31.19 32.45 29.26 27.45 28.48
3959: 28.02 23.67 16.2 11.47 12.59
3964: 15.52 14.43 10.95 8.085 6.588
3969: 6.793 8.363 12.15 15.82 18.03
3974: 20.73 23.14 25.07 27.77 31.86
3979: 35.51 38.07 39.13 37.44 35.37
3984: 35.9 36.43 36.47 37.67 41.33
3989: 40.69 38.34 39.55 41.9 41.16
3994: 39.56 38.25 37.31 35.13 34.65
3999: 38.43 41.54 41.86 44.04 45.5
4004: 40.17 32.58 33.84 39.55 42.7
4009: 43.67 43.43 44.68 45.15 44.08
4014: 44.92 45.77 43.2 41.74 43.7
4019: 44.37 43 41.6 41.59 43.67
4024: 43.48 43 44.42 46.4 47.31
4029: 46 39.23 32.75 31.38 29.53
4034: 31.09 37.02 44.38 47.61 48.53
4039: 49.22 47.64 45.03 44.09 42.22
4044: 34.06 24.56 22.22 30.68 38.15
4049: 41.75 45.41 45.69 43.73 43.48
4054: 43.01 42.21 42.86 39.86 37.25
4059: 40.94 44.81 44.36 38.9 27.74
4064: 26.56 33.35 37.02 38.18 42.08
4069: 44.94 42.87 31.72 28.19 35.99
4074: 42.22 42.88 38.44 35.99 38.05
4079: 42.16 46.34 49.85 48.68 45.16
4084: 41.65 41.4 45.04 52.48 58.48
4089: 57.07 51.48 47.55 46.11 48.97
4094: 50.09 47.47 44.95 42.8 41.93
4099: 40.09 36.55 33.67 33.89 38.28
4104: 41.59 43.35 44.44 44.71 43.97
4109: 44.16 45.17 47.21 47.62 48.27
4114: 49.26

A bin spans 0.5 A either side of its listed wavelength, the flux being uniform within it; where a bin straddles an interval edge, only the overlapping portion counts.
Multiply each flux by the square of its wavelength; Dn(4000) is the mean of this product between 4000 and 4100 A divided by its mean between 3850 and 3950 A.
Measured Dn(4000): 2.05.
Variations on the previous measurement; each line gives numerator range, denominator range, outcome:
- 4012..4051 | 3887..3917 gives 1.61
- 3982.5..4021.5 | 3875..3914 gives 1.71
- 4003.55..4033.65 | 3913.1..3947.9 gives 2.37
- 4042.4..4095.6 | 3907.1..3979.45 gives 2.10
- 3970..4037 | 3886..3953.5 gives 1.76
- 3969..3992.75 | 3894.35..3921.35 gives 1.19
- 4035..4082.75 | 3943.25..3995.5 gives 1.55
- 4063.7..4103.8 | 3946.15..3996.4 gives 1.62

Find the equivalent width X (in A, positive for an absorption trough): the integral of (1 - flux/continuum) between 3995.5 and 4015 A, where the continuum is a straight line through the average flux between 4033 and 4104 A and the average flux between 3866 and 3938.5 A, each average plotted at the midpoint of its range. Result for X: -3.8 A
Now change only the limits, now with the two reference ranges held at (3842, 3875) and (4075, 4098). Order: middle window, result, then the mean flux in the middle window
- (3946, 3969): 7.14 A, 22.5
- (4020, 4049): 0.55 A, 40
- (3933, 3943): 5.79 A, 13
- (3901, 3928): 2.61 A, 25.6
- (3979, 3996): -1.18 A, 38.5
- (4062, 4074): 2.31 A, 35.8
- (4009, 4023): -1.71 A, 43.6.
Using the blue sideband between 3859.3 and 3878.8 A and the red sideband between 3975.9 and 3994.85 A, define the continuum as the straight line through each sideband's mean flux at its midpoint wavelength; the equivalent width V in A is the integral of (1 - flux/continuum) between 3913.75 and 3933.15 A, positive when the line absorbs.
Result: 6.27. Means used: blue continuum 22.4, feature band 19.6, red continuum 37.1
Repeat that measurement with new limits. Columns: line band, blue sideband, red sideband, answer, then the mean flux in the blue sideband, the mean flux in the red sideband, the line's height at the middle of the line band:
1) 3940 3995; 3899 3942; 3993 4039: 8.3 A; 20.7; 41.2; 30.8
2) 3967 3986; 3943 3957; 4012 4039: 4.5 A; 27.1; 42.1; 32.4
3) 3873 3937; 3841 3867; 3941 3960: 5.0 A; 21.8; 26.4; 24.2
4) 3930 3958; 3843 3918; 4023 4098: 9.8 A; 24.3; 41.6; 30.4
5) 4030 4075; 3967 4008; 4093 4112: -0.6 A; 32.7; 42.8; 38.4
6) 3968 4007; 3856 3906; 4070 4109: 0.4 A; 22.6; 43.3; 33.2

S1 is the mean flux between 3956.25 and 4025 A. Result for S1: 33.2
